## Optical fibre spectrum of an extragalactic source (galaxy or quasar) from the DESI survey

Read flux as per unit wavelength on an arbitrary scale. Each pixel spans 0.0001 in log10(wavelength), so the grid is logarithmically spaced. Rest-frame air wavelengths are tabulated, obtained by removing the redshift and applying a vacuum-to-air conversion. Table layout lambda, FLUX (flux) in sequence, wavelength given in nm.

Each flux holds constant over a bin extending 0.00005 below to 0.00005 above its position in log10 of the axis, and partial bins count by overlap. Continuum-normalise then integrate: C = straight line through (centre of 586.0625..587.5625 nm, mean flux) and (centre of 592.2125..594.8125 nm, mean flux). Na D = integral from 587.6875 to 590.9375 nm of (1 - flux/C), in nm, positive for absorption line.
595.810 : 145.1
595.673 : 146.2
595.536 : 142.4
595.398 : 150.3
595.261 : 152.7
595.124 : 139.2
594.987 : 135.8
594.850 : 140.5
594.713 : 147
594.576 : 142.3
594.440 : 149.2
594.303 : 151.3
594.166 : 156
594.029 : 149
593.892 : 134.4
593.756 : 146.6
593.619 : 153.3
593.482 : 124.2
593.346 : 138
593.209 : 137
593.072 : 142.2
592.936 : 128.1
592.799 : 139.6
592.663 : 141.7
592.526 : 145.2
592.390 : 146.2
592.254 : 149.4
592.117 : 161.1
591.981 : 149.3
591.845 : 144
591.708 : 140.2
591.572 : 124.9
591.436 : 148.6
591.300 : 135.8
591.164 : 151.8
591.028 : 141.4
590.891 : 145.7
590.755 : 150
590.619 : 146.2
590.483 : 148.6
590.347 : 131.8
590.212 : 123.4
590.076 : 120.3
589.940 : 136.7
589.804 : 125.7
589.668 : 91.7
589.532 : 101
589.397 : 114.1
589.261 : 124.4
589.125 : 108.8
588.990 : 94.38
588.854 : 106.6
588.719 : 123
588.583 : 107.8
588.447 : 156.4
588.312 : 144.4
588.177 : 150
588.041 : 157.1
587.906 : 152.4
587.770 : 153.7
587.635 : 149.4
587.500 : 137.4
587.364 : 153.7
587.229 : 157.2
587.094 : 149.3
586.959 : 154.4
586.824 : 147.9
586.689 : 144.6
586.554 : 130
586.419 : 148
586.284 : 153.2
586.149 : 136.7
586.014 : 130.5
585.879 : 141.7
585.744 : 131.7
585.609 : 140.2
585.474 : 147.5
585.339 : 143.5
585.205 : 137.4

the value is 0.346 nm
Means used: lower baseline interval 146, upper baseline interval 143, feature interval 130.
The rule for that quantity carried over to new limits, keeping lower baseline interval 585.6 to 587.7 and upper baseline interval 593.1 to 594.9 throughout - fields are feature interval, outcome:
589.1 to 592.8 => 0.22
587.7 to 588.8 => 0.01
